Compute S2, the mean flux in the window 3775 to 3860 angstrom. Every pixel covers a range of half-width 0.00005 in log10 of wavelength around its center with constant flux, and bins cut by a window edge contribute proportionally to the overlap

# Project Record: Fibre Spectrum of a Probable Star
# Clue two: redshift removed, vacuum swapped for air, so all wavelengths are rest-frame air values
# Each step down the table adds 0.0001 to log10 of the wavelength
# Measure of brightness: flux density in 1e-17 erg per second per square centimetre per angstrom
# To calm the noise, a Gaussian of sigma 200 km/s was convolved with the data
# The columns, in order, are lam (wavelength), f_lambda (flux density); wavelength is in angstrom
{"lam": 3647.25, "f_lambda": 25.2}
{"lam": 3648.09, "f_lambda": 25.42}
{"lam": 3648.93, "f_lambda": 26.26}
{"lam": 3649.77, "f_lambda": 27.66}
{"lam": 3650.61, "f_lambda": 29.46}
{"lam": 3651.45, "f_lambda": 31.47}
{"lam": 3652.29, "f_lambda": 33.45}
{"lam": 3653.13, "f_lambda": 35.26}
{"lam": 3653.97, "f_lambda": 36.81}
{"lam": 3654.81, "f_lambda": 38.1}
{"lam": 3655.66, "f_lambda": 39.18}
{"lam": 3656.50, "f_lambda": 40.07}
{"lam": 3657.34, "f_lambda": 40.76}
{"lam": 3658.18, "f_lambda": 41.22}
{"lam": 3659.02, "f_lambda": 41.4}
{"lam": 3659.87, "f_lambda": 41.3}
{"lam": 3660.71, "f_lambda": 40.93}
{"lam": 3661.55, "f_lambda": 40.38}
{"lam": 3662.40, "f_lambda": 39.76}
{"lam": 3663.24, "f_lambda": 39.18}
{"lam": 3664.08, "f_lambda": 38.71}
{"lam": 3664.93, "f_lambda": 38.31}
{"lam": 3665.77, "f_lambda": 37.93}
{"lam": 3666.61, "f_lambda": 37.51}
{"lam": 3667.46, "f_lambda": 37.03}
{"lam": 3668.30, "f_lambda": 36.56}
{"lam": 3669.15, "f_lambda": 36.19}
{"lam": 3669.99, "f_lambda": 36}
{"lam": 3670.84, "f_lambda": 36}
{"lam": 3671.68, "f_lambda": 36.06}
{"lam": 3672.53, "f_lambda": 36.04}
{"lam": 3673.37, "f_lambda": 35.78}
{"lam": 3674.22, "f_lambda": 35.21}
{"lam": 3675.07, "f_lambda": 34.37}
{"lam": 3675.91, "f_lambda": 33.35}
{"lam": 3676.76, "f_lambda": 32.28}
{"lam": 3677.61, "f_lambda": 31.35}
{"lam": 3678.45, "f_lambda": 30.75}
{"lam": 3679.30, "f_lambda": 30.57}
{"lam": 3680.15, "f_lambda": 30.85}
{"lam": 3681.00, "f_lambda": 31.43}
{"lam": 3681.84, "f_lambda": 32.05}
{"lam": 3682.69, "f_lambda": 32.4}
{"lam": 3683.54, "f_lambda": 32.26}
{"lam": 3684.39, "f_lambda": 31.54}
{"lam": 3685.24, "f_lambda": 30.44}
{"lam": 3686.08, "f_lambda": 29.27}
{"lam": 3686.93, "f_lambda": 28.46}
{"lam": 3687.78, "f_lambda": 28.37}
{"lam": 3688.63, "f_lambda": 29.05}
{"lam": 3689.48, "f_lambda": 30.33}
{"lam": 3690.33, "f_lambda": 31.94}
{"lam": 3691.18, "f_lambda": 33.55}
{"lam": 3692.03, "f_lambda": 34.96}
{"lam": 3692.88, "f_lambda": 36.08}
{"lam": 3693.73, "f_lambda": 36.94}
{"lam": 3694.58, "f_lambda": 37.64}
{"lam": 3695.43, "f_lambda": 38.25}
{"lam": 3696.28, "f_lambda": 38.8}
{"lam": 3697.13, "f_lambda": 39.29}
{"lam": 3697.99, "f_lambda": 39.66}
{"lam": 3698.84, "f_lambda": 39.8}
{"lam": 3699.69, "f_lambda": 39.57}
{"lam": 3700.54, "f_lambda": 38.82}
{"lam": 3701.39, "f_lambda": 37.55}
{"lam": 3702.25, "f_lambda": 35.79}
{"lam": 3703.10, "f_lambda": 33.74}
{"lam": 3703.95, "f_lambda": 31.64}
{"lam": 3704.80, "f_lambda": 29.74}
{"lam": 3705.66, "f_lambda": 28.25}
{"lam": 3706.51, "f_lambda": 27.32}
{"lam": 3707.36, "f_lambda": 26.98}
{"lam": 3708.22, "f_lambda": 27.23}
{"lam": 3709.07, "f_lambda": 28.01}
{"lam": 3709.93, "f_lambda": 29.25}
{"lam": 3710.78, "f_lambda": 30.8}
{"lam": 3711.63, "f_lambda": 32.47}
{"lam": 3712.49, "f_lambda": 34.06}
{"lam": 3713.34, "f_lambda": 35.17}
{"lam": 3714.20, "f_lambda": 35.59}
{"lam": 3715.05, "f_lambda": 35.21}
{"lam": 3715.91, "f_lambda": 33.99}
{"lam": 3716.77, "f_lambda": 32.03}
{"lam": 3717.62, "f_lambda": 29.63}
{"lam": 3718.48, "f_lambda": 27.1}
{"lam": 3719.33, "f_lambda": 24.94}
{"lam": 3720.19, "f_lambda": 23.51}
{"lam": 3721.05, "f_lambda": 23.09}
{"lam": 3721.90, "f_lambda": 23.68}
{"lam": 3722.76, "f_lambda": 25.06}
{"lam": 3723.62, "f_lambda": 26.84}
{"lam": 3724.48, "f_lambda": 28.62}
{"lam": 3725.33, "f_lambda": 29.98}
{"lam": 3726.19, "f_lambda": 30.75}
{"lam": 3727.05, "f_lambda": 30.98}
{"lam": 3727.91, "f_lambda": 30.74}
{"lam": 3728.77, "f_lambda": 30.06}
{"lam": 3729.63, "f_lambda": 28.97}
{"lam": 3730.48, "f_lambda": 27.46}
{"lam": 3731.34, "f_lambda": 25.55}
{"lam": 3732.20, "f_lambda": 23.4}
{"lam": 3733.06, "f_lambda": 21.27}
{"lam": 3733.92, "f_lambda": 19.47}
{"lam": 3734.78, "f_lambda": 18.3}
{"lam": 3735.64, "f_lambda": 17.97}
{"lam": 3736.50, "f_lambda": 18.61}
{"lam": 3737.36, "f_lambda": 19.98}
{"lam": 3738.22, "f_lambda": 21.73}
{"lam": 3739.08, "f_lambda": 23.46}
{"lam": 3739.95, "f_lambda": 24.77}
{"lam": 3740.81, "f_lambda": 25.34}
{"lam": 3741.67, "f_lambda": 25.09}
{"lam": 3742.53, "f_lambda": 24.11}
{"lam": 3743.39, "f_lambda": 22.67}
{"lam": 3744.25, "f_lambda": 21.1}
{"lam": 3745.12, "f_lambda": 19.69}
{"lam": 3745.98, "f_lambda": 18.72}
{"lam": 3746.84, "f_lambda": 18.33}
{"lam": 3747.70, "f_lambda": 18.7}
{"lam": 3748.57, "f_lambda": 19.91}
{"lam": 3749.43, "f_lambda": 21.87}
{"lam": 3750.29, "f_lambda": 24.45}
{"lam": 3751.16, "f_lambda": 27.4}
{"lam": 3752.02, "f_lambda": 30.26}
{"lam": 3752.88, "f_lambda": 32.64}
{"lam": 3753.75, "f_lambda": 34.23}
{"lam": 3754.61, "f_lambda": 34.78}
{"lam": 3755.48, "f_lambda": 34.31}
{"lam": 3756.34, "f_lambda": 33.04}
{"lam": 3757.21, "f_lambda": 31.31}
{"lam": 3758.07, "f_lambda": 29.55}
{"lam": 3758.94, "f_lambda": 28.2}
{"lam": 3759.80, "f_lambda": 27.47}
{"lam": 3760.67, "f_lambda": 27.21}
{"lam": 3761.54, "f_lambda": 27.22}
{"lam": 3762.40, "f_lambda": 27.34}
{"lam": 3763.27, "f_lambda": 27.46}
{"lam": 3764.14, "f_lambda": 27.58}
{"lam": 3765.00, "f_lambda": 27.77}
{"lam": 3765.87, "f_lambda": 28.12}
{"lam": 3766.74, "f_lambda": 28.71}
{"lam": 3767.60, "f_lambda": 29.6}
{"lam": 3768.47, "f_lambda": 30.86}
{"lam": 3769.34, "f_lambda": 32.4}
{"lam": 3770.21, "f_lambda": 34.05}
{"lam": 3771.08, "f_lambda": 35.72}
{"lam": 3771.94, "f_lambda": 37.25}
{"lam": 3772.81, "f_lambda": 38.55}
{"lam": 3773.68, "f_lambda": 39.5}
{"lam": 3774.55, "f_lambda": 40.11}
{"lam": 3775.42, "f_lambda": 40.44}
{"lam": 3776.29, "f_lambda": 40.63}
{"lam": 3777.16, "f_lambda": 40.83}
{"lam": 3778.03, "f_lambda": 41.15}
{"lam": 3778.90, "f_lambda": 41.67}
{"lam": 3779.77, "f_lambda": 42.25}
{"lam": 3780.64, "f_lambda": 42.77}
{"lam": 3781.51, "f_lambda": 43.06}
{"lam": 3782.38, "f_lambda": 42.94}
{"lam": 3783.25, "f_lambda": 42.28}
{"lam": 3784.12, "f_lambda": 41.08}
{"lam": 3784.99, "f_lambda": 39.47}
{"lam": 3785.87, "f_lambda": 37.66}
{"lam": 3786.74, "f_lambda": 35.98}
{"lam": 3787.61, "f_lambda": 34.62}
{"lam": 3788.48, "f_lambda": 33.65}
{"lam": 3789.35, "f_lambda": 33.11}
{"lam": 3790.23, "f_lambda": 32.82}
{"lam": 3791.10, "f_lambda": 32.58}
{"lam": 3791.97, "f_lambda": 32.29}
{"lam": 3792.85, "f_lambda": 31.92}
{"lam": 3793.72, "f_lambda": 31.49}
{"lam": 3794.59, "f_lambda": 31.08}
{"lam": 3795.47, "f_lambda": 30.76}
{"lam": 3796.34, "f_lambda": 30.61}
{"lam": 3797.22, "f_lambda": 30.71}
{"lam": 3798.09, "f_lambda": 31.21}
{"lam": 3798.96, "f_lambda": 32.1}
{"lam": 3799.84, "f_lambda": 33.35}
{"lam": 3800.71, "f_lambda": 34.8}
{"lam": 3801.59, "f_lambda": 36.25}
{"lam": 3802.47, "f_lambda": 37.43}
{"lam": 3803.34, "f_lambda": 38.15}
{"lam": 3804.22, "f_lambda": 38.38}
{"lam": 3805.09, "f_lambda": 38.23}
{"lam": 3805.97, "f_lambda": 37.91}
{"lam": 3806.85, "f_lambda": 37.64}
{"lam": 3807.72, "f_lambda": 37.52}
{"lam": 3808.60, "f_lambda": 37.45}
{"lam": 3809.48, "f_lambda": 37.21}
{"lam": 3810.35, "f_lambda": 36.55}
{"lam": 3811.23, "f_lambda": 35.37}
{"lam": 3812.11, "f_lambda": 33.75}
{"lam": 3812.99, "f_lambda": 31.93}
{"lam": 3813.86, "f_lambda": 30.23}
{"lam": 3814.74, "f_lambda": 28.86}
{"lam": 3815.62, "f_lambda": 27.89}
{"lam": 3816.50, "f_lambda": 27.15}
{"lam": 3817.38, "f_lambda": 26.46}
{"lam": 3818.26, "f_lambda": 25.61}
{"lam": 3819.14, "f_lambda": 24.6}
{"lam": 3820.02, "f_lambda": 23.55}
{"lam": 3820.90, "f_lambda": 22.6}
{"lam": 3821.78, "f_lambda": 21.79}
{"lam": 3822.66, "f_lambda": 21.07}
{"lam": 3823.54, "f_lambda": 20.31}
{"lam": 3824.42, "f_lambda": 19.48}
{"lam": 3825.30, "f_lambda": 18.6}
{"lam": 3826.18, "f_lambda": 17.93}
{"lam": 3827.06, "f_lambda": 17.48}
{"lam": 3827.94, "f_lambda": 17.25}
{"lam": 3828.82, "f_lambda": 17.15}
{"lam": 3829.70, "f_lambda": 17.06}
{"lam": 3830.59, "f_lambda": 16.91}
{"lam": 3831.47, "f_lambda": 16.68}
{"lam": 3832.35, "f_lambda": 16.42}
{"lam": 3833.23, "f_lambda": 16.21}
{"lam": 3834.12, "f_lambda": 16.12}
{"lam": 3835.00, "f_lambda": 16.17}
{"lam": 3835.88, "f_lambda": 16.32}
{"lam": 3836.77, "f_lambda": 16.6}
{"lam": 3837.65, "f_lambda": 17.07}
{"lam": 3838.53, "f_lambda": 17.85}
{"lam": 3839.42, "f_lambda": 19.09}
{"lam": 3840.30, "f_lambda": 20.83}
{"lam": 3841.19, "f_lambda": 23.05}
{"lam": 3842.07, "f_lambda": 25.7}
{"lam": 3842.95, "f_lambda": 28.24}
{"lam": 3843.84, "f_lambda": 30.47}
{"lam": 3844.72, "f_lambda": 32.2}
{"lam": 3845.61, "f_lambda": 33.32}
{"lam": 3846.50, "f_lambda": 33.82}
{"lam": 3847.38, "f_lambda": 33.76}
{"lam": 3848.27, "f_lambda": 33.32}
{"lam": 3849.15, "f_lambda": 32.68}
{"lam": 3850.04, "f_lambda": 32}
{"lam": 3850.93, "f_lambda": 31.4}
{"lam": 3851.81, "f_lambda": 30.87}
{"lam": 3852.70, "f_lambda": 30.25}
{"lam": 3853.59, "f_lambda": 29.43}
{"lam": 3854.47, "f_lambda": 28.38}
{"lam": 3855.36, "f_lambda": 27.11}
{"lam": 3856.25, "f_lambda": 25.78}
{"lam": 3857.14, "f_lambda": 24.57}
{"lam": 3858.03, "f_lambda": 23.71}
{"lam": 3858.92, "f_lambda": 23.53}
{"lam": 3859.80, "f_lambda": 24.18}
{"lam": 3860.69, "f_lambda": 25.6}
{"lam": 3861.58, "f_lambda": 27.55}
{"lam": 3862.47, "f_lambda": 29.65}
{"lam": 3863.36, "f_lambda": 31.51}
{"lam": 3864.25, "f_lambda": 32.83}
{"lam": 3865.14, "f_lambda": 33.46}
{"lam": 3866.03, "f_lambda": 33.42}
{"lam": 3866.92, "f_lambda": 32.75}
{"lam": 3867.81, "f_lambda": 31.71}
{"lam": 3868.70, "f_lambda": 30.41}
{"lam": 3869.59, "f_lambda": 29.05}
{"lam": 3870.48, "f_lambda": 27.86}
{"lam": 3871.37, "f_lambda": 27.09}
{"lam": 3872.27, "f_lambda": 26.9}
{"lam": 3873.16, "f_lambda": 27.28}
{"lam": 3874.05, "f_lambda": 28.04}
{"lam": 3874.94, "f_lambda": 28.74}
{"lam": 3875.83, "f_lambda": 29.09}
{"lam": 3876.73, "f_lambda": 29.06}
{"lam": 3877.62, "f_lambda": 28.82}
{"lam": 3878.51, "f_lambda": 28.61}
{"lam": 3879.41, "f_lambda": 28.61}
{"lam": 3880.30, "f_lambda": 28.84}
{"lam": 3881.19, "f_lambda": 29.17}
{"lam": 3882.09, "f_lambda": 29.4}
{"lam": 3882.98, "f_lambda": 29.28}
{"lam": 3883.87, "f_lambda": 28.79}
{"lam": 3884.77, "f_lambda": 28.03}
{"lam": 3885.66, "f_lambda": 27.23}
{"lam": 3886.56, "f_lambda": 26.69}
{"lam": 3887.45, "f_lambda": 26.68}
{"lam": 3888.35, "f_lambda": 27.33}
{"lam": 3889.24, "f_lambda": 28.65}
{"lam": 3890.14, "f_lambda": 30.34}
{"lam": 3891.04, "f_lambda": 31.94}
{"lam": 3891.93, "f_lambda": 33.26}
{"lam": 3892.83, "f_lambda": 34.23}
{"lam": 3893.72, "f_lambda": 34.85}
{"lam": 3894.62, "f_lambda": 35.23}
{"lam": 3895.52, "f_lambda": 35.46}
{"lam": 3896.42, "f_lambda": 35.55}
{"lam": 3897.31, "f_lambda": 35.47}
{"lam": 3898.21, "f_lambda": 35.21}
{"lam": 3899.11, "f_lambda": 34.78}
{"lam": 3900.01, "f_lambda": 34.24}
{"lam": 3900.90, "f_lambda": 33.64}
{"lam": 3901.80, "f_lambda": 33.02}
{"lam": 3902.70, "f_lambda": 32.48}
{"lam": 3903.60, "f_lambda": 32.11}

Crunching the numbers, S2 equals 29.6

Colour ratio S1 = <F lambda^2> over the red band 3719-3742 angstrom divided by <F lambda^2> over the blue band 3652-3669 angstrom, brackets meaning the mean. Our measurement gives 0.67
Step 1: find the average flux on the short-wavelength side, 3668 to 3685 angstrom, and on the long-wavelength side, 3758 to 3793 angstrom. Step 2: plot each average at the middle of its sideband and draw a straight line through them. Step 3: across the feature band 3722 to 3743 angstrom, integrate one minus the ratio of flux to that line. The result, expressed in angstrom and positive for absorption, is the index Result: 5.74 angstrom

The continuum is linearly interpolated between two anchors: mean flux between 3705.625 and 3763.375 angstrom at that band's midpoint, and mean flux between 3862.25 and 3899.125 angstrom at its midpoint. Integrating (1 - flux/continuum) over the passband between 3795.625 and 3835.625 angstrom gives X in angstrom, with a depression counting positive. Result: 2.0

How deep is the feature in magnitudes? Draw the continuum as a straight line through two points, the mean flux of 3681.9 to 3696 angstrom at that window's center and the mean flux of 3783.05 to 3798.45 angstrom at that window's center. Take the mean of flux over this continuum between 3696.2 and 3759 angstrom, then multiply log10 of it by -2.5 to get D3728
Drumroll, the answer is 0.17 mag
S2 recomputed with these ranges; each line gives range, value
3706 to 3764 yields 26.8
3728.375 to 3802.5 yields 30.5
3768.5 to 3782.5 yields 39.3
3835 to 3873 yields 27.6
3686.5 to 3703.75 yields 35.4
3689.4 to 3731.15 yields 31.8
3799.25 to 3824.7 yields 31.1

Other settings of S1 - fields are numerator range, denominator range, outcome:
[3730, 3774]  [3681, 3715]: 0.83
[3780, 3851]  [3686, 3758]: 1.06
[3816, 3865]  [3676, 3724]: 0.82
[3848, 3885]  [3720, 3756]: 1.24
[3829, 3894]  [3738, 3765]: 1.10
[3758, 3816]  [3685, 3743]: 1.22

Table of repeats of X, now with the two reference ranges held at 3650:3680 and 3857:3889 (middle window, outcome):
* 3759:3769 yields 1.4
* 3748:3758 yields 1.1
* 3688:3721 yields 2.0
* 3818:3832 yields 4.9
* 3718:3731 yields 2.6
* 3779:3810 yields -4.5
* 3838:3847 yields 1.0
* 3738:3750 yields 4.2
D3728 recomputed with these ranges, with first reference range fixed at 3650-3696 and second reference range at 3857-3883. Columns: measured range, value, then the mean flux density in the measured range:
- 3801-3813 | -0.20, 36.8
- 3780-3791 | -0.21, 38.2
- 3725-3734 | 0.21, 27.4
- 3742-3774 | 0.14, 28.4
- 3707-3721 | 0.12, 30.2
